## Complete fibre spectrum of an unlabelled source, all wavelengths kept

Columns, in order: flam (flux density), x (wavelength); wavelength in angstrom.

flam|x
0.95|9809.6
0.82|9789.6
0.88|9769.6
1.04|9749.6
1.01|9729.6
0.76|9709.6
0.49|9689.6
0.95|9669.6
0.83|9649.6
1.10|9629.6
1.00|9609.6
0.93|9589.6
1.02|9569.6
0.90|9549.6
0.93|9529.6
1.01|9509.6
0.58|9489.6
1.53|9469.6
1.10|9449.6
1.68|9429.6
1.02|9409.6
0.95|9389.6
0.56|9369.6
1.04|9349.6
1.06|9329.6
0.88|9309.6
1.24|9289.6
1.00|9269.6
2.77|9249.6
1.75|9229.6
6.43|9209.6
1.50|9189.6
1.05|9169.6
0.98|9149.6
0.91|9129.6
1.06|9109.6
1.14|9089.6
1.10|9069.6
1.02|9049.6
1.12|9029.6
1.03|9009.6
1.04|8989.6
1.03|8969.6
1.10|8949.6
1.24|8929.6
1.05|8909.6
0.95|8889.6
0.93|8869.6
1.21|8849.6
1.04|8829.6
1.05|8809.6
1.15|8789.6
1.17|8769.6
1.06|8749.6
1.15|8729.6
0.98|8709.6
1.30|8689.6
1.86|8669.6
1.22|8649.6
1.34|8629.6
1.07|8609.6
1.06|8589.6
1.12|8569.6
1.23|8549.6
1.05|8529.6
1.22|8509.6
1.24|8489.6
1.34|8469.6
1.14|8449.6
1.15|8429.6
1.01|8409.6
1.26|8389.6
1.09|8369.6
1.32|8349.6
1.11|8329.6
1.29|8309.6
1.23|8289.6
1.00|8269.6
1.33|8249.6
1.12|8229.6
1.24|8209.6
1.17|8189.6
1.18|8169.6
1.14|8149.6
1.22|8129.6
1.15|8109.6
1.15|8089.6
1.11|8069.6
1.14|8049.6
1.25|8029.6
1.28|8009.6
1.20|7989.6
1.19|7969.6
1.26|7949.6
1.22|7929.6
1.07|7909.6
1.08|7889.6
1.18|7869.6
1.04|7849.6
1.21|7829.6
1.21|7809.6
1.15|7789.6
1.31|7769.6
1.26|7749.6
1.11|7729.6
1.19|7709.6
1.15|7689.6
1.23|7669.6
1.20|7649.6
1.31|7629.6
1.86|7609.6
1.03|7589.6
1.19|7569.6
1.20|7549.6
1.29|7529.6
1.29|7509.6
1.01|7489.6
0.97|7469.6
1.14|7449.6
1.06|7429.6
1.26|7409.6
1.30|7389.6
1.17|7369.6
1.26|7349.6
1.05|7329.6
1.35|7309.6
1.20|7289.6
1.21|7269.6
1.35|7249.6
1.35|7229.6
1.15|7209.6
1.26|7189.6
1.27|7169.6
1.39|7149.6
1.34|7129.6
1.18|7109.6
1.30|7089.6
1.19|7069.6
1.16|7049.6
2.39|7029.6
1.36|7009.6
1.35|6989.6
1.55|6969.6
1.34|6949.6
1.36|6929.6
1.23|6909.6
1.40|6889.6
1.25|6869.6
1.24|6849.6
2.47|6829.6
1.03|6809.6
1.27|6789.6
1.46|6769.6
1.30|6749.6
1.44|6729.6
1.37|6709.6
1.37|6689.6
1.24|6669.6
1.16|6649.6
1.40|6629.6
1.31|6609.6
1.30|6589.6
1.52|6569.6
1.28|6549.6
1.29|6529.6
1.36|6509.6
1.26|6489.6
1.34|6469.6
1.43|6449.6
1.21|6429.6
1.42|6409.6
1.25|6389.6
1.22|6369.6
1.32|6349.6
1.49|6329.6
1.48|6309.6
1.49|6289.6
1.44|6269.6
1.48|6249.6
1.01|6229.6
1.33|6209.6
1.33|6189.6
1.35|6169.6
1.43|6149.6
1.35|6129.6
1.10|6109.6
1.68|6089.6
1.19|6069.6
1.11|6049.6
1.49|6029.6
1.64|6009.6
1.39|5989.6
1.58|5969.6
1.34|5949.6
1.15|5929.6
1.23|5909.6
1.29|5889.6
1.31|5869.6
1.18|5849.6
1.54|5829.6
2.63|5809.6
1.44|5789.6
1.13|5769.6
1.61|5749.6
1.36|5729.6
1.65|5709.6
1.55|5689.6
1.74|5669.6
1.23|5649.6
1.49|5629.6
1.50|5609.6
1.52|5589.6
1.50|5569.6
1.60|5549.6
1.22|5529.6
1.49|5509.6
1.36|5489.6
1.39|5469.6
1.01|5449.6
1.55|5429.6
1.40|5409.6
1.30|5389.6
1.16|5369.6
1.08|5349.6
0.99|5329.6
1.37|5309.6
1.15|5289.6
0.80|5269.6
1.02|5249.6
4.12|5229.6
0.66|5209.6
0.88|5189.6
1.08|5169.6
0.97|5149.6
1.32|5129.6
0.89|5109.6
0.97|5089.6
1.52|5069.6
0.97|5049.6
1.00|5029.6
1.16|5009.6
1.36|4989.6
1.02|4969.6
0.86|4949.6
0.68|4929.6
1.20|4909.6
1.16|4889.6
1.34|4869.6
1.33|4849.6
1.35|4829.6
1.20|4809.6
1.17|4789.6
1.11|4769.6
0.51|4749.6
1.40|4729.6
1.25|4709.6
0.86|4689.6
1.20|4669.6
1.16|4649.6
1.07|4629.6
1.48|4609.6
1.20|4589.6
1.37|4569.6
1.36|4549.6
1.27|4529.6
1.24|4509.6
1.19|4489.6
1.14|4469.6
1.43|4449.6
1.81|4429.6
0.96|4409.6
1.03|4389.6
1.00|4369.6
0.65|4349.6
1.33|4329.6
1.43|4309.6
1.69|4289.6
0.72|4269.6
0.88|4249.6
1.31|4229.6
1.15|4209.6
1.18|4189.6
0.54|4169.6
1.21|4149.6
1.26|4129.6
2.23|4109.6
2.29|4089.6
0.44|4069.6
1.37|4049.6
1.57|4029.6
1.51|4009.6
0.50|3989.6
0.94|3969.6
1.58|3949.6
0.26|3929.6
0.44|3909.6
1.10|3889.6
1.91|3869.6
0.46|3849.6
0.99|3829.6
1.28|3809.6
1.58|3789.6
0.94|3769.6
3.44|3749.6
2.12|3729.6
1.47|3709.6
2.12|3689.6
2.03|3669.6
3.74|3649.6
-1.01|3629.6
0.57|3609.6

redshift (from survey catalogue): 0.40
